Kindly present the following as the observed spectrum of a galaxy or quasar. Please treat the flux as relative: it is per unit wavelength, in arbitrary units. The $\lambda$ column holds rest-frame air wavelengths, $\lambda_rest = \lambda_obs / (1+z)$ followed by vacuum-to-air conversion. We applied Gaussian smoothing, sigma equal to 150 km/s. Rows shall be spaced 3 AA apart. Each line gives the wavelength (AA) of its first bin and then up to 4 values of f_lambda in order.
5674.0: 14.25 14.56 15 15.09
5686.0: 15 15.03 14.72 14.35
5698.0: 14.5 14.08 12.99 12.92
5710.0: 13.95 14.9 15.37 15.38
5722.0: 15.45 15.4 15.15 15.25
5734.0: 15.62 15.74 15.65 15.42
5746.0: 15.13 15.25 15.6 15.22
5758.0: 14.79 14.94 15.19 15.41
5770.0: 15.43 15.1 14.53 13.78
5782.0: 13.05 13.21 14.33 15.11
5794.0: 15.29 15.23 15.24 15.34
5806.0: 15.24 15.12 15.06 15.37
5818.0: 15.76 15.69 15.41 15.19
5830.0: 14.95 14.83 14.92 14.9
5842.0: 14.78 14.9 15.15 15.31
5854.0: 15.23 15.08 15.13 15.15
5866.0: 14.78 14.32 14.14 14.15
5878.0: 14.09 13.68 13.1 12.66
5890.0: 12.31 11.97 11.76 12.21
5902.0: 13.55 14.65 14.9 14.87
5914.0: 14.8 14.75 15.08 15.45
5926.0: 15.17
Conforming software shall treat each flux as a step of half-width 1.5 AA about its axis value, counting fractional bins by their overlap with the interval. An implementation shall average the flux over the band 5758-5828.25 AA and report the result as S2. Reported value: 15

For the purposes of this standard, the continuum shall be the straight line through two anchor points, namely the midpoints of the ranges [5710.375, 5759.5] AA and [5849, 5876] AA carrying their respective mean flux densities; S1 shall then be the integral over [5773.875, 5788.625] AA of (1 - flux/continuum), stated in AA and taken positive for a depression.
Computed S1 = 1.3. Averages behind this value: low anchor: 15.3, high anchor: 14.8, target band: 13.8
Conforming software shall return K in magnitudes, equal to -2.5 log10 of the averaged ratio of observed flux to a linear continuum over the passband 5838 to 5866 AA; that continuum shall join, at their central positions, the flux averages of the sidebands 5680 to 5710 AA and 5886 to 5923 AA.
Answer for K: -0.09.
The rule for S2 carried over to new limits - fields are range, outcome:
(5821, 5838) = 15.1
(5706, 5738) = 15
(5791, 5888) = 14.9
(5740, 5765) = 15.2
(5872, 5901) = 13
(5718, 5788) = 15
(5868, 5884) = 14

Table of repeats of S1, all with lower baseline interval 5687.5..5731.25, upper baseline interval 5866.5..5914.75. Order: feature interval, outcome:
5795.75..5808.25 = -1.0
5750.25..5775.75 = -1.6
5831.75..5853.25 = -1.8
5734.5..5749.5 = -1.1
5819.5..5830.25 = -1.1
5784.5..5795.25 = -0.3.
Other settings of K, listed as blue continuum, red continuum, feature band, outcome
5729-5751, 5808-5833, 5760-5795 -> 0.06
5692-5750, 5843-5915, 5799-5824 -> -0.07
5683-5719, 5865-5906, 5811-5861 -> -0.11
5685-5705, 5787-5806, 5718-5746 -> -0.06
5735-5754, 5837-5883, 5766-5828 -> 0.01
